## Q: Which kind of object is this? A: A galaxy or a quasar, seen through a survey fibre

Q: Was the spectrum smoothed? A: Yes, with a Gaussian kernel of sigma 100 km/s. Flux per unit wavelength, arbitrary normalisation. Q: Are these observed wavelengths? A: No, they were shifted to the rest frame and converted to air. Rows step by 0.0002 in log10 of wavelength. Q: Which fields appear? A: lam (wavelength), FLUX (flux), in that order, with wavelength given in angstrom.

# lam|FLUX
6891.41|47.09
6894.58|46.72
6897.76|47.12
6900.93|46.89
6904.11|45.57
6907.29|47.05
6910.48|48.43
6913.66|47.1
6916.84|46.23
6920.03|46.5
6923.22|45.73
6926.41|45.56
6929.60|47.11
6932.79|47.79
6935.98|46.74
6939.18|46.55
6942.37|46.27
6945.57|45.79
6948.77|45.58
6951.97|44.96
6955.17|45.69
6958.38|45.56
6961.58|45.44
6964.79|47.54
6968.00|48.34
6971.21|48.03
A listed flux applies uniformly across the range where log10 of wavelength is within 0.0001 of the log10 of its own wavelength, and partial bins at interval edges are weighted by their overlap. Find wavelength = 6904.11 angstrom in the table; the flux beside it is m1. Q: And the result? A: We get 45.57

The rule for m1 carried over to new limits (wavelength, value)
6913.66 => 47.1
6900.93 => 46.89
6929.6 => 47.11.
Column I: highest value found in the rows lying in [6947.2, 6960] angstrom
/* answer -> 45.69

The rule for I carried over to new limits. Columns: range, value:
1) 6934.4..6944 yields 46.74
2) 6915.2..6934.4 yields 47.79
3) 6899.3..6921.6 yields 48.43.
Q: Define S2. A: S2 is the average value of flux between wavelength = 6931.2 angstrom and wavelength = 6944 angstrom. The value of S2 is 46.8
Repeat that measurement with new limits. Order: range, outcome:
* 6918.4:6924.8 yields 46.1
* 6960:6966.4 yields 46.5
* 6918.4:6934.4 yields 46.5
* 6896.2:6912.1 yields 47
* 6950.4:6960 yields 45.4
